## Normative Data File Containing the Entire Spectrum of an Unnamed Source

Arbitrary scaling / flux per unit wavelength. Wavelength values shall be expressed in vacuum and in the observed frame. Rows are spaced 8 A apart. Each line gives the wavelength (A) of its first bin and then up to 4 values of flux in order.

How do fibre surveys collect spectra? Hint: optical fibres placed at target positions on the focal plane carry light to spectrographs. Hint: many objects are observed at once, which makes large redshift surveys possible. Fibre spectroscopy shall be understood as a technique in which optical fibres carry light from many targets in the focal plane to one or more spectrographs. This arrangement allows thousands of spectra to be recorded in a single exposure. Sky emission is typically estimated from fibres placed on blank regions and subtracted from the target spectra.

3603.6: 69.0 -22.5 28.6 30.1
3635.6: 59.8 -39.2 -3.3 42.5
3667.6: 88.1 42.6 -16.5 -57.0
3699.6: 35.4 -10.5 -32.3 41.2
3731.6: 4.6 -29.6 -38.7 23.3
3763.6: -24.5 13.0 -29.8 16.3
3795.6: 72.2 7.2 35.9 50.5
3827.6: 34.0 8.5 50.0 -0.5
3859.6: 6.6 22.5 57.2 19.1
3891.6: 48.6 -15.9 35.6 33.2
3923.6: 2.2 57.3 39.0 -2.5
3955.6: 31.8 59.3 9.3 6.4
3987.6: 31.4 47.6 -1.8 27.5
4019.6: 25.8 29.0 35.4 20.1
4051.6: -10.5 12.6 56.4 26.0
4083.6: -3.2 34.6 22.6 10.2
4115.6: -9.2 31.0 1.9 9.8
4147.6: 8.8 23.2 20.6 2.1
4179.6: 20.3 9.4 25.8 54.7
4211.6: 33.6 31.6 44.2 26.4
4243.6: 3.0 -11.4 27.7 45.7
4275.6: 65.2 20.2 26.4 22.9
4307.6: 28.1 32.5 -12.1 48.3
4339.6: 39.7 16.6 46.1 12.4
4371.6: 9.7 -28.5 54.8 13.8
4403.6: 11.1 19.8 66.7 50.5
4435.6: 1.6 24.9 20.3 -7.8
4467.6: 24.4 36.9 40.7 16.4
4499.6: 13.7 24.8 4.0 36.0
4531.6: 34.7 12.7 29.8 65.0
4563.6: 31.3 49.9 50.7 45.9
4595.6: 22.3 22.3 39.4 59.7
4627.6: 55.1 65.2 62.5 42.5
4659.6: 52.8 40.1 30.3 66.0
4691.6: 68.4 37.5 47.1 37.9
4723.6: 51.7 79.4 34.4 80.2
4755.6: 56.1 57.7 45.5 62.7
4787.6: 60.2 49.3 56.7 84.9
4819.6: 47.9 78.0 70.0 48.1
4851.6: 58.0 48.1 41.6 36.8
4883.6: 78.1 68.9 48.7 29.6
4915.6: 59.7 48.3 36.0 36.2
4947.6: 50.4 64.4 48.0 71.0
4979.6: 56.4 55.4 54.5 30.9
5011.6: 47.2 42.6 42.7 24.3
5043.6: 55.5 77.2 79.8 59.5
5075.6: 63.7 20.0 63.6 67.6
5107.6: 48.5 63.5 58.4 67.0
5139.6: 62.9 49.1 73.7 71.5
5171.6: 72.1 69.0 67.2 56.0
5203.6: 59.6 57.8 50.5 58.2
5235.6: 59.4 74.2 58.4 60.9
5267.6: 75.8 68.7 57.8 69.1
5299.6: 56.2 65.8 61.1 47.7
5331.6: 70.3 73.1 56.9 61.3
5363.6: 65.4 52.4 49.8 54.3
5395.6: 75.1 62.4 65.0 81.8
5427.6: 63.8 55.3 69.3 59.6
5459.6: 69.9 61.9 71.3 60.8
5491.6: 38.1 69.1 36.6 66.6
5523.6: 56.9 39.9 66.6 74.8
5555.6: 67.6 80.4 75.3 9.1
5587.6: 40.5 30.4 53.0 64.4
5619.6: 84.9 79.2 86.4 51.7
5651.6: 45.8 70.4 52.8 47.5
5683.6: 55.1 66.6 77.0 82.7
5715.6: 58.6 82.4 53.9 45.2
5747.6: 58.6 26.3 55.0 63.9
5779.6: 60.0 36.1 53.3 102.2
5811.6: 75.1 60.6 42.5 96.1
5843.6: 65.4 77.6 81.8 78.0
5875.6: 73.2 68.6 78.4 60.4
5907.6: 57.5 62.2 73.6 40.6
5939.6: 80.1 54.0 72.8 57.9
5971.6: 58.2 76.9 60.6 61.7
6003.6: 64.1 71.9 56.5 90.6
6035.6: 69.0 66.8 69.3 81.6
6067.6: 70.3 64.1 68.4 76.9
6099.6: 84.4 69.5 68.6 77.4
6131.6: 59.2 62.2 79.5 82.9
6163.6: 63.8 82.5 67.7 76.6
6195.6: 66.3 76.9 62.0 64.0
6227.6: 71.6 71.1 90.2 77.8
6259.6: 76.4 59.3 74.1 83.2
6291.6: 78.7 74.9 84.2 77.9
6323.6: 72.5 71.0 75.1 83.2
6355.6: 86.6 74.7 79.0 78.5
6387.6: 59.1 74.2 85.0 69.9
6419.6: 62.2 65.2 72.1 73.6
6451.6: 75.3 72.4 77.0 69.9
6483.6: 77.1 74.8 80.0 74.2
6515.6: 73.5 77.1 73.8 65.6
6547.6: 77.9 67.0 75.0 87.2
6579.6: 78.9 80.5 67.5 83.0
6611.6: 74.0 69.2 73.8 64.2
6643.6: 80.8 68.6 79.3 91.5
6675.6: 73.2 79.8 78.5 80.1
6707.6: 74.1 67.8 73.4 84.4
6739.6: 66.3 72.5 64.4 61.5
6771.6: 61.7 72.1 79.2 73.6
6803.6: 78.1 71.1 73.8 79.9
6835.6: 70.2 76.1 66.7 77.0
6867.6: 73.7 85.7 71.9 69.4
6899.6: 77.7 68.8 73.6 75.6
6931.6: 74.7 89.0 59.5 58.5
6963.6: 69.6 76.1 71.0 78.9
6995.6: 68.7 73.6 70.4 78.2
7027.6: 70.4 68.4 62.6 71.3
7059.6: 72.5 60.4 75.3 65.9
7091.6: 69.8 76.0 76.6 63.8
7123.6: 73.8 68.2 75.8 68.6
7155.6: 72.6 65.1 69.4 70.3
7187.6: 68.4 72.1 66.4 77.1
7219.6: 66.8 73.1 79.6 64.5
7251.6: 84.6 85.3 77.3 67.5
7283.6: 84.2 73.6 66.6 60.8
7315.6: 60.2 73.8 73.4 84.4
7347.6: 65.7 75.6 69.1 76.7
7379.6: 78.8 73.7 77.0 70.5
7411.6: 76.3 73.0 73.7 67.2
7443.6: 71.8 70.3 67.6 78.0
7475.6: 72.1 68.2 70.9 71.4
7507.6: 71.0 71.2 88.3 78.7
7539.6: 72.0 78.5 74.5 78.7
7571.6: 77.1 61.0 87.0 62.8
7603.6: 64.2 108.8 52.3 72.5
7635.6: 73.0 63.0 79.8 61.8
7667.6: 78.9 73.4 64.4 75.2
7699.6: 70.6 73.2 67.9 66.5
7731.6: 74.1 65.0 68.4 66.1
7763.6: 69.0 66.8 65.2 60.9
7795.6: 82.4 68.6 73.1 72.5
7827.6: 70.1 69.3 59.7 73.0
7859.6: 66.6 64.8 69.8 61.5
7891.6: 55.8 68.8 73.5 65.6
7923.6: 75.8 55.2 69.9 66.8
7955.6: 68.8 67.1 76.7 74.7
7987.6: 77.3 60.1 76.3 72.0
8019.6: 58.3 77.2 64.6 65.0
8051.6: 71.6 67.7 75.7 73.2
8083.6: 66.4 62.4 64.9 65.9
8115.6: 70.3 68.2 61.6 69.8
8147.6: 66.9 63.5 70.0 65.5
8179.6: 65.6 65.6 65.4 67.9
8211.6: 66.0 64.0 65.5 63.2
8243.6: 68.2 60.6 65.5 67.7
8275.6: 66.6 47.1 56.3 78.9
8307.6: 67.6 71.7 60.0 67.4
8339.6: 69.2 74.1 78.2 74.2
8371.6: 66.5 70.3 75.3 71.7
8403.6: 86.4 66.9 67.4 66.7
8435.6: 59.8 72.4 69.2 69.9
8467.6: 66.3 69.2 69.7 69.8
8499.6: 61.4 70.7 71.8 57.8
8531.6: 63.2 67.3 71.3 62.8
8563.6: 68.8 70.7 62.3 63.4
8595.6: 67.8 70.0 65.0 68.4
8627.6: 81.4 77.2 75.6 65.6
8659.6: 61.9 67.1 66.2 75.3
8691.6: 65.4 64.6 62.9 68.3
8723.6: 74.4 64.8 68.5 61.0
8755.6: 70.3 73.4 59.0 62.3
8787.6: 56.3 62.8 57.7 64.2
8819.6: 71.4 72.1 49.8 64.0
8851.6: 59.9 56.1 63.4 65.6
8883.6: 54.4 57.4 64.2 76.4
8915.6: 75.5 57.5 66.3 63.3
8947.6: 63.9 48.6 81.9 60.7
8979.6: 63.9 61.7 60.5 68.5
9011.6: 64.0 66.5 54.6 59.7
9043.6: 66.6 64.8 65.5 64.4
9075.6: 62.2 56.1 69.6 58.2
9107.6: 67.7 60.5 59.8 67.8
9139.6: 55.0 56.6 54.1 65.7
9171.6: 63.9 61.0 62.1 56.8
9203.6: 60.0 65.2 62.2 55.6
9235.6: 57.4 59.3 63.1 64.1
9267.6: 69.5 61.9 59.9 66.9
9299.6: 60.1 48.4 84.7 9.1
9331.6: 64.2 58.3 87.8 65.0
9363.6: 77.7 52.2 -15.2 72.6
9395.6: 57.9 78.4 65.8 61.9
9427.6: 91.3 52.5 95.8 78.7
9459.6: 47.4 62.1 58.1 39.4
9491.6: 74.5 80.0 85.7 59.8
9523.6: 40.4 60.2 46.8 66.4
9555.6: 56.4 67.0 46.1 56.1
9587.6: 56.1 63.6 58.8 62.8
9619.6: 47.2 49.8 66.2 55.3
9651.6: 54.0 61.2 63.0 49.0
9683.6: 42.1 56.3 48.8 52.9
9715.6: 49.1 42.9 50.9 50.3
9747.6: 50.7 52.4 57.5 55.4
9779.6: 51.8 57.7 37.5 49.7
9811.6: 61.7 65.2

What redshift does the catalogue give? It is 0.15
